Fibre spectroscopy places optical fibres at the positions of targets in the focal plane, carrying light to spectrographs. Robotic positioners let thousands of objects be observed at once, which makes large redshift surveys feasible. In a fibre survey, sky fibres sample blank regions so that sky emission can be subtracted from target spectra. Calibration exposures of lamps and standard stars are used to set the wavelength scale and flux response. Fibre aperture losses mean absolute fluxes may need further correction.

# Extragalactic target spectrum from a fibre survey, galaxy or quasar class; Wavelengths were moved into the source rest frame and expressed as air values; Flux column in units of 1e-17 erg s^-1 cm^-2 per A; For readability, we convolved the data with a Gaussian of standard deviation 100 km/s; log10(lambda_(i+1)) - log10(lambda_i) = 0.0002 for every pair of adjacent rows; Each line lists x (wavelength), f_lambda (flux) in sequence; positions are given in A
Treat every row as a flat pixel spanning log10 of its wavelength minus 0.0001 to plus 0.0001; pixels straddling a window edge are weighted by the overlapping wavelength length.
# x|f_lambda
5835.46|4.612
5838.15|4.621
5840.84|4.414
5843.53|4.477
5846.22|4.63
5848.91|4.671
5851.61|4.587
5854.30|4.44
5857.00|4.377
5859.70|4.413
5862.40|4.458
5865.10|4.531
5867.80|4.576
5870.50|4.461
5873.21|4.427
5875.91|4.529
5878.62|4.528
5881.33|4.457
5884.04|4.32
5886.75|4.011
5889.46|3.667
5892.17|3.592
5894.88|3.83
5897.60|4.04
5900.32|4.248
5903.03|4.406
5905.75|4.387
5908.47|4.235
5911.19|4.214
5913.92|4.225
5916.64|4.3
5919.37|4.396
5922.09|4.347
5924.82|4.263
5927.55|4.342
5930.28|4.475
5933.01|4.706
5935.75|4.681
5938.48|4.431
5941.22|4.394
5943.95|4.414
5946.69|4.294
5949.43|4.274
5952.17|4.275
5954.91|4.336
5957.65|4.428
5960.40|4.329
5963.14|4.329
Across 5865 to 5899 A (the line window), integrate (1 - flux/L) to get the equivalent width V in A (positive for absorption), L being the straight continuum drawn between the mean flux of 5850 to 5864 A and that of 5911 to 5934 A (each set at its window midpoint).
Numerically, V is 1.6 A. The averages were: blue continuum 4.46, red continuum 4.36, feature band 4.22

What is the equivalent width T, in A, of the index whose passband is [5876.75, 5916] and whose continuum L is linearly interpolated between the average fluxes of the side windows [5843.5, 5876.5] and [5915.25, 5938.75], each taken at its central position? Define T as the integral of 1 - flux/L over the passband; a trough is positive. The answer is 2.70 A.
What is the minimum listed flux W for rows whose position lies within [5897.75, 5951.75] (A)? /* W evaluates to 4.214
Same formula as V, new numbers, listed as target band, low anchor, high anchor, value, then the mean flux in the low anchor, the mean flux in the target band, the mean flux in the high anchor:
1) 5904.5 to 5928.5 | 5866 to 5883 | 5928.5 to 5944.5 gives 1.12 A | 4.49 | 4.3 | 4.52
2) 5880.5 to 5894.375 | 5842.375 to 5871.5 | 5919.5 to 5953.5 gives 1.53 A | 4.51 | 3.98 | 4.41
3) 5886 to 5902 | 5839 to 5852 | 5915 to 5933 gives 1.95 A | 4.56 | 3.91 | 4.38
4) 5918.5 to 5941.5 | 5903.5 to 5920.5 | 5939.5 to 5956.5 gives -0.73 A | 4.3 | 4.45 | 4.34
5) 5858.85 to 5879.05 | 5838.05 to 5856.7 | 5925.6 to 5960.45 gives 0.07 A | 4.53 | 4.49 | 4.41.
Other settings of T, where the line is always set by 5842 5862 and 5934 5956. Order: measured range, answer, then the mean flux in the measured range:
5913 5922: 0.2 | 4.32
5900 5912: 0.4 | 4.31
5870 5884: 0.0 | 4.46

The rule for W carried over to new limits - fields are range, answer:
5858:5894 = 3.592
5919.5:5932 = 4.263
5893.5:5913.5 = 3.83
